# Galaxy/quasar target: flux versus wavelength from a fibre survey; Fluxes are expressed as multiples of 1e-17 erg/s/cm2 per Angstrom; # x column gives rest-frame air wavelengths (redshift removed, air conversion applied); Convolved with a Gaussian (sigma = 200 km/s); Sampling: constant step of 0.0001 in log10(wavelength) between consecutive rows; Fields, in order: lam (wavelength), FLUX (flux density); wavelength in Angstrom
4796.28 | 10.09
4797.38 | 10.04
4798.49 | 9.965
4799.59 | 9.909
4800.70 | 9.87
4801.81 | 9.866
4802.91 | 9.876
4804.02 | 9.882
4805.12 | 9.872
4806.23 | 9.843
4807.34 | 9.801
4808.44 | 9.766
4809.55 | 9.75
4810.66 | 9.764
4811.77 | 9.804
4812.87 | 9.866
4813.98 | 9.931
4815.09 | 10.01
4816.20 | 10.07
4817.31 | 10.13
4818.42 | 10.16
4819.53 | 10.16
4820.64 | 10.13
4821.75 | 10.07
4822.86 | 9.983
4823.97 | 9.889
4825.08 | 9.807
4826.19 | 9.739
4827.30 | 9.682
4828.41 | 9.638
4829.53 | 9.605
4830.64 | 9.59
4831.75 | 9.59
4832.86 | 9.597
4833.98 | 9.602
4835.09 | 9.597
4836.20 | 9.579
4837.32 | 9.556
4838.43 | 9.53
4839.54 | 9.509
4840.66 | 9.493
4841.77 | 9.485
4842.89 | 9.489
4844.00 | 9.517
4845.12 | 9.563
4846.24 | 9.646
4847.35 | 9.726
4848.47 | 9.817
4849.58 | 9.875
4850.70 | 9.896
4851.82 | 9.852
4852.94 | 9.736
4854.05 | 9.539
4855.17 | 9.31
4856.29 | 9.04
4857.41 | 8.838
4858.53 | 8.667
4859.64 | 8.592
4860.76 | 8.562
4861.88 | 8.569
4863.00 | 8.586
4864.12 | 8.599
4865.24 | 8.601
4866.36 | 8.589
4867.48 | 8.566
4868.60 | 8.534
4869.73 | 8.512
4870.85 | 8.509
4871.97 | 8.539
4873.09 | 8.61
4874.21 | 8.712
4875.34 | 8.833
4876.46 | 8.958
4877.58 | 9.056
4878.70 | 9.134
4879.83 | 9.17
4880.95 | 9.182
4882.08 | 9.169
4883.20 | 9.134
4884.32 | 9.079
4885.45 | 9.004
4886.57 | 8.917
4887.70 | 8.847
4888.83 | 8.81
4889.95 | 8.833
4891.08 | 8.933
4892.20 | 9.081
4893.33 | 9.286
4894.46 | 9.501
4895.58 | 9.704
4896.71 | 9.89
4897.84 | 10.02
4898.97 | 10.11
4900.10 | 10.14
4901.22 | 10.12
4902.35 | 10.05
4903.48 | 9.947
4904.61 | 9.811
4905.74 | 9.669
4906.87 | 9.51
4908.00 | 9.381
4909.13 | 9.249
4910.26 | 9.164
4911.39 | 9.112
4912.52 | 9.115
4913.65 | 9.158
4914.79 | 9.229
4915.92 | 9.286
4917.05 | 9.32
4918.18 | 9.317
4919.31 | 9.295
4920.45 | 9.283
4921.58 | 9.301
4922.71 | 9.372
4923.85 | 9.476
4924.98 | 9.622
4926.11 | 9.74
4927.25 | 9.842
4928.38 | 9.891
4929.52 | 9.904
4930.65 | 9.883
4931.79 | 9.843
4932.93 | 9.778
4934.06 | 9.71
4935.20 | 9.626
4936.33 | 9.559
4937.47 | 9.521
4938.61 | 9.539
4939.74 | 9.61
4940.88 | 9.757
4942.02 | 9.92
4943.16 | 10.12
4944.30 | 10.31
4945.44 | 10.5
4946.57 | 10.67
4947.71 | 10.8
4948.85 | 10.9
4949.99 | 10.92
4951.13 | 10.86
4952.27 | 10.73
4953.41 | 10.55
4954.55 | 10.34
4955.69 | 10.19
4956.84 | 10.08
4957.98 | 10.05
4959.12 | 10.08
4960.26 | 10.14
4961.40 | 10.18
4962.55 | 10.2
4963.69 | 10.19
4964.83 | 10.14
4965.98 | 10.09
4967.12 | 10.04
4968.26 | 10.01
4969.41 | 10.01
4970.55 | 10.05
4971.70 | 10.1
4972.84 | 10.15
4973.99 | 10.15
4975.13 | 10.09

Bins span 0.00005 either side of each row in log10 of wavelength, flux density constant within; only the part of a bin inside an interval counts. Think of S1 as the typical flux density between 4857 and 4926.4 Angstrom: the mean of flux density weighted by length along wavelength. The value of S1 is 9.16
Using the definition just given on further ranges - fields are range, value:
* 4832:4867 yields 9.31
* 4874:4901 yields 9.25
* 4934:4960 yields 10.2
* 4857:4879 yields 8.67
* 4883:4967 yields 9.75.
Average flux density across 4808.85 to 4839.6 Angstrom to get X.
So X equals 9.8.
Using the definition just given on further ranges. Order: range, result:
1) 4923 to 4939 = 9.7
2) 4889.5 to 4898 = 9.38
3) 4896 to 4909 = 9.85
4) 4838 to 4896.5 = 9.1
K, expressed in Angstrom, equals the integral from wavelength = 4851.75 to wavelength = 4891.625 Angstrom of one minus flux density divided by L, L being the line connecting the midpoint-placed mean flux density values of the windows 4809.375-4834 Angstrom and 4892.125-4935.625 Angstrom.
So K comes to 3.4 Angstrom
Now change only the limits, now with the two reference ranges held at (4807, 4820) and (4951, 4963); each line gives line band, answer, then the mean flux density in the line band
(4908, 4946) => 2.3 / 9.58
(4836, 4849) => 0.6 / 9.57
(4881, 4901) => 1.6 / 9.33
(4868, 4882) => 1.8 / 8.82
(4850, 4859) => 0.6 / 9.37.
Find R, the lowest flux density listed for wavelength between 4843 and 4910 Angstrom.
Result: 8.509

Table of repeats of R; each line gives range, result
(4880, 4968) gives 8.81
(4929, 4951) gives 9.521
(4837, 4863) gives 8.562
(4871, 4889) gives 8.539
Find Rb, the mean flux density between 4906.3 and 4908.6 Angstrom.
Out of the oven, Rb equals 9.44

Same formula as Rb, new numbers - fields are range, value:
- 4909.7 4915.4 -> 9.15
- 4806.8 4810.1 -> 9.79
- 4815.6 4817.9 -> 10.1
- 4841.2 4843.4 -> 9.49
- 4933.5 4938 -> 9.6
